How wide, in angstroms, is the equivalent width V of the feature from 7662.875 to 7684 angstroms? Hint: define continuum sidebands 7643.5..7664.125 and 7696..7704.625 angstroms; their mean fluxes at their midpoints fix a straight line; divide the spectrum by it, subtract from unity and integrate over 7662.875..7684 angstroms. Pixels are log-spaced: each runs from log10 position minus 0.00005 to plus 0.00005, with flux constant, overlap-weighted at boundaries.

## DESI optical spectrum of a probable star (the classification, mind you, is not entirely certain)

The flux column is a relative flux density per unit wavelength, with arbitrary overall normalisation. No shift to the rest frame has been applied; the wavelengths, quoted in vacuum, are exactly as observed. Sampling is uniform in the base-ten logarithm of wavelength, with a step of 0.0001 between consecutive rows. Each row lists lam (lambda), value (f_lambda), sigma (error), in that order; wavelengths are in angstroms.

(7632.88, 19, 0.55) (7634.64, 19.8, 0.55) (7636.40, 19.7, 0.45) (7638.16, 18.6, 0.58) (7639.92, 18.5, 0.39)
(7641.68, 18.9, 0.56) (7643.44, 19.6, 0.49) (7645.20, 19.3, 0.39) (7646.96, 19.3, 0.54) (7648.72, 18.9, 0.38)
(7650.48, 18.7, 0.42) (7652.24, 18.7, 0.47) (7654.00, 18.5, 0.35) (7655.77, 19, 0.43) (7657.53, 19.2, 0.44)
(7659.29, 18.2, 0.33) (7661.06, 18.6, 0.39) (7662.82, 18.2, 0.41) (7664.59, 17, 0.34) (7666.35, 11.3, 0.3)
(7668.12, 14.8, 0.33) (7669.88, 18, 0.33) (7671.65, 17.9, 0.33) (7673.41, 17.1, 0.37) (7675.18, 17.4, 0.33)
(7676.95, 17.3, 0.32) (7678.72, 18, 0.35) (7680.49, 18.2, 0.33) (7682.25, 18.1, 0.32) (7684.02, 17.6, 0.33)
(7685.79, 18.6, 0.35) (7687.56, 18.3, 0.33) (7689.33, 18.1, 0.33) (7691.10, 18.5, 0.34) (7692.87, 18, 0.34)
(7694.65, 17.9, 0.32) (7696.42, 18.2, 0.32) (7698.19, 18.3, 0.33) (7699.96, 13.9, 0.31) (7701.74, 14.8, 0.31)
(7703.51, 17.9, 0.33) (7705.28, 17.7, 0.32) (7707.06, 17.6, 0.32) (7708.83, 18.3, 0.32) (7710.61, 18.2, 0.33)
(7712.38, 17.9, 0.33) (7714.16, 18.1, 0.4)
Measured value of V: 1.1 angstroms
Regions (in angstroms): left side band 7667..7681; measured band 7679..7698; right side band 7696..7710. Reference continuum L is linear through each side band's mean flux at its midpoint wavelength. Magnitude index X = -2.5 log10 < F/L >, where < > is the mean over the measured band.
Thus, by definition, -0.06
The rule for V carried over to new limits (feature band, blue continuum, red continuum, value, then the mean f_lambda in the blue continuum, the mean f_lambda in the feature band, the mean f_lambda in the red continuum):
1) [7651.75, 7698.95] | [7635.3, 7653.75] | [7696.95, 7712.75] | 0.9 angstroms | 19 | 17.7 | 17.2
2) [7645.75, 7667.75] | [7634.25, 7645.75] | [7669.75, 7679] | 0.6 angstroms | 19.2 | 17.9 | 17.6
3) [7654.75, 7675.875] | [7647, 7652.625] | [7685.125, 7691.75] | 1.6 angstroms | 18.9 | 17.2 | 18.4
